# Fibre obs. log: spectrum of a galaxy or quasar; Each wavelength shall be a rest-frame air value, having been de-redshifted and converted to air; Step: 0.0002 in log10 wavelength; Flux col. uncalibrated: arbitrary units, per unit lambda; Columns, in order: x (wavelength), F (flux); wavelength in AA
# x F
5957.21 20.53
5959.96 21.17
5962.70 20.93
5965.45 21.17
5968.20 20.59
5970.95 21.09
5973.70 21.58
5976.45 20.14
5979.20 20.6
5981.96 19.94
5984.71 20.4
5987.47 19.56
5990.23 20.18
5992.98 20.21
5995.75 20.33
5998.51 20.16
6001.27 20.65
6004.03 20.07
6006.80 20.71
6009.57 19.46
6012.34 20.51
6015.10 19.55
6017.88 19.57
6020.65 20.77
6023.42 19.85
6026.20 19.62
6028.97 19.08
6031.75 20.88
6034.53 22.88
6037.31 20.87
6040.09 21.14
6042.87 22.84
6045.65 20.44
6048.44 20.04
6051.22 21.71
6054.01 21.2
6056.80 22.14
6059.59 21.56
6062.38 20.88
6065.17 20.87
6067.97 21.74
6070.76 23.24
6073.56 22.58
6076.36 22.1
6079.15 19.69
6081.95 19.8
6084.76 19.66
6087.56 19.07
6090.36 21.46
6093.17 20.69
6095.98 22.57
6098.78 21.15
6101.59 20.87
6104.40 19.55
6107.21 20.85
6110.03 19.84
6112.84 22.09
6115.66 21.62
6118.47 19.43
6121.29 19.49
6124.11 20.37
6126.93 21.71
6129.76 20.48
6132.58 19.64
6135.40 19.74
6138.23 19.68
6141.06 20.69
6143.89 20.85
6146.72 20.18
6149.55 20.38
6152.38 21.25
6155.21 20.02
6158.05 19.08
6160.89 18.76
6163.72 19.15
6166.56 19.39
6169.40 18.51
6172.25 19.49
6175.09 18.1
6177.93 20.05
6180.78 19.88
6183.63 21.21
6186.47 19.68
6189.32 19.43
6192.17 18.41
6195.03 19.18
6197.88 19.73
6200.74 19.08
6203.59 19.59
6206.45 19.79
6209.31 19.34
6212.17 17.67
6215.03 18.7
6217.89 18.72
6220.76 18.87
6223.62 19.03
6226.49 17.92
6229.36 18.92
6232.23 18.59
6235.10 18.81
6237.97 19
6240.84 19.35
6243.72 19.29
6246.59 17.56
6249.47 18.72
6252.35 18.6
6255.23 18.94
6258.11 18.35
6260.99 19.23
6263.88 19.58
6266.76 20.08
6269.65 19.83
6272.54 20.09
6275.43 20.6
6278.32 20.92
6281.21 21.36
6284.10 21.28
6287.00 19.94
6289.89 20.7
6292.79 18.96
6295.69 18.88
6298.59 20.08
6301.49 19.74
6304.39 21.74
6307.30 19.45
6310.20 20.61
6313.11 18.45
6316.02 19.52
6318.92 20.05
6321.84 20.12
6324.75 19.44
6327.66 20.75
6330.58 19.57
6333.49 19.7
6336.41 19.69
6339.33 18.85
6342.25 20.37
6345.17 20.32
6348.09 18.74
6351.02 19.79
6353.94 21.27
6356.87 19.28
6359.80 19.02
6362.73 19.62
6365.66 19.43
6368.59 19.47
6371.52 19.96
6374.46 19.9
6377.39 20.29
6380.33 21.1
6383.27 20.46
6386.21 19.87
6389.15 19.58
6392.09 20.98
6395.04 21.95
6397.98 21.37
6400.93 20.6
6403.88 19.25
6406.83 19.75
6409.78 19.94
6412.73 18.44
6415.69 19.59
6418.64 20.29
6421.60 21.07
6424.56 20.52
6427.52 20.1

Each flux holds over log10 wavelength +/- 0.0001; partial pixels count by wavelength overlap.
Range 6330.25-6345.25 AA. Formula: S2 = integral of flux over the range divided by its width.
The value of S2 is 19.7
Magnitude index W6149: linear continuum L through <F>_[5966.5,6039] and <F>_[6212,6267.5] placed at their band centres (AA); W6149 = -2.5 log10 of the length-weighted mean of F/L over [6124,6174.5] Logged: -0.03 mag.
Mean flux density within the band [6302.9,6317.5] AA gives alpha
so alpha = 20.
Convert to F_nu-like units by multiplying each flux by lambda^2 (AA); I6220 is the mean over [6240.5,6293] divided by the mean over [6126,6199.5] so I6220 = 1.0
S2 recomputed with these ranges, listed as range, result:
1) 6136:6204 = 19.7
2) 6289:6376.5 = 19.8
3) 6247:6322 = 19.8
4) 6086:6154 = 20.6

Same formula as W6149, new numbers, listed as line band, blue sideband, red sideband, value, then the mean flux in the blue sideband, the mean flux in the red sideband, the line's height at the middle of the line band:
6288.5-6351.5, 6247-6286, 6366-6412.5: 0.01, 19.8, 20.2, 20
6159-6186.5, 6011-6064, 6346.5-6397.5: 0.06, 20.8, 20.1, 20.5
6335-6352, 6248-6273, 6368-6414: 0.01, 19.2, 20.2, 19.9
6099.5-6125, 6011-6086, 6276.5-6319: 0.01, 20.9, 20.1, 20.7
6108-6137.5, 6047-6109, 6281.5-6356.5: 0.02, 21.1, 19.9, 20.8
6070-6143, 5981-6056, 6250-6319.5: -0.02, 20.5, 19.9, 20.3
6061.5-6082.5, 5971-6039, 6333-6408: -0.06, 20.3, 20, 20.3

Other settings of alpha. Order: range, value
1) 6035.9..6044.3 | 21.6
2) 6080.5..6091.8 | 20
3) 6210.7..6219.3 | 18.4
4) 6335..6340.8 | 19.3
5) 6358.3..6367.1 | 19.4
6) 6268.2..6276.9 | 20.2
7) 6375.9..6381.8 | 20.7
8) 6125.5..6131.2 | 21.1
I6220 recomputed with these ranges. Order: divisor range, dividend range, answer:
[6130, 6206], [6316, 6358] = 1.06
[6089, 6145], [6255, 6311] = 1.02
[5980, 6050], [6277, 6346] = 1.08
